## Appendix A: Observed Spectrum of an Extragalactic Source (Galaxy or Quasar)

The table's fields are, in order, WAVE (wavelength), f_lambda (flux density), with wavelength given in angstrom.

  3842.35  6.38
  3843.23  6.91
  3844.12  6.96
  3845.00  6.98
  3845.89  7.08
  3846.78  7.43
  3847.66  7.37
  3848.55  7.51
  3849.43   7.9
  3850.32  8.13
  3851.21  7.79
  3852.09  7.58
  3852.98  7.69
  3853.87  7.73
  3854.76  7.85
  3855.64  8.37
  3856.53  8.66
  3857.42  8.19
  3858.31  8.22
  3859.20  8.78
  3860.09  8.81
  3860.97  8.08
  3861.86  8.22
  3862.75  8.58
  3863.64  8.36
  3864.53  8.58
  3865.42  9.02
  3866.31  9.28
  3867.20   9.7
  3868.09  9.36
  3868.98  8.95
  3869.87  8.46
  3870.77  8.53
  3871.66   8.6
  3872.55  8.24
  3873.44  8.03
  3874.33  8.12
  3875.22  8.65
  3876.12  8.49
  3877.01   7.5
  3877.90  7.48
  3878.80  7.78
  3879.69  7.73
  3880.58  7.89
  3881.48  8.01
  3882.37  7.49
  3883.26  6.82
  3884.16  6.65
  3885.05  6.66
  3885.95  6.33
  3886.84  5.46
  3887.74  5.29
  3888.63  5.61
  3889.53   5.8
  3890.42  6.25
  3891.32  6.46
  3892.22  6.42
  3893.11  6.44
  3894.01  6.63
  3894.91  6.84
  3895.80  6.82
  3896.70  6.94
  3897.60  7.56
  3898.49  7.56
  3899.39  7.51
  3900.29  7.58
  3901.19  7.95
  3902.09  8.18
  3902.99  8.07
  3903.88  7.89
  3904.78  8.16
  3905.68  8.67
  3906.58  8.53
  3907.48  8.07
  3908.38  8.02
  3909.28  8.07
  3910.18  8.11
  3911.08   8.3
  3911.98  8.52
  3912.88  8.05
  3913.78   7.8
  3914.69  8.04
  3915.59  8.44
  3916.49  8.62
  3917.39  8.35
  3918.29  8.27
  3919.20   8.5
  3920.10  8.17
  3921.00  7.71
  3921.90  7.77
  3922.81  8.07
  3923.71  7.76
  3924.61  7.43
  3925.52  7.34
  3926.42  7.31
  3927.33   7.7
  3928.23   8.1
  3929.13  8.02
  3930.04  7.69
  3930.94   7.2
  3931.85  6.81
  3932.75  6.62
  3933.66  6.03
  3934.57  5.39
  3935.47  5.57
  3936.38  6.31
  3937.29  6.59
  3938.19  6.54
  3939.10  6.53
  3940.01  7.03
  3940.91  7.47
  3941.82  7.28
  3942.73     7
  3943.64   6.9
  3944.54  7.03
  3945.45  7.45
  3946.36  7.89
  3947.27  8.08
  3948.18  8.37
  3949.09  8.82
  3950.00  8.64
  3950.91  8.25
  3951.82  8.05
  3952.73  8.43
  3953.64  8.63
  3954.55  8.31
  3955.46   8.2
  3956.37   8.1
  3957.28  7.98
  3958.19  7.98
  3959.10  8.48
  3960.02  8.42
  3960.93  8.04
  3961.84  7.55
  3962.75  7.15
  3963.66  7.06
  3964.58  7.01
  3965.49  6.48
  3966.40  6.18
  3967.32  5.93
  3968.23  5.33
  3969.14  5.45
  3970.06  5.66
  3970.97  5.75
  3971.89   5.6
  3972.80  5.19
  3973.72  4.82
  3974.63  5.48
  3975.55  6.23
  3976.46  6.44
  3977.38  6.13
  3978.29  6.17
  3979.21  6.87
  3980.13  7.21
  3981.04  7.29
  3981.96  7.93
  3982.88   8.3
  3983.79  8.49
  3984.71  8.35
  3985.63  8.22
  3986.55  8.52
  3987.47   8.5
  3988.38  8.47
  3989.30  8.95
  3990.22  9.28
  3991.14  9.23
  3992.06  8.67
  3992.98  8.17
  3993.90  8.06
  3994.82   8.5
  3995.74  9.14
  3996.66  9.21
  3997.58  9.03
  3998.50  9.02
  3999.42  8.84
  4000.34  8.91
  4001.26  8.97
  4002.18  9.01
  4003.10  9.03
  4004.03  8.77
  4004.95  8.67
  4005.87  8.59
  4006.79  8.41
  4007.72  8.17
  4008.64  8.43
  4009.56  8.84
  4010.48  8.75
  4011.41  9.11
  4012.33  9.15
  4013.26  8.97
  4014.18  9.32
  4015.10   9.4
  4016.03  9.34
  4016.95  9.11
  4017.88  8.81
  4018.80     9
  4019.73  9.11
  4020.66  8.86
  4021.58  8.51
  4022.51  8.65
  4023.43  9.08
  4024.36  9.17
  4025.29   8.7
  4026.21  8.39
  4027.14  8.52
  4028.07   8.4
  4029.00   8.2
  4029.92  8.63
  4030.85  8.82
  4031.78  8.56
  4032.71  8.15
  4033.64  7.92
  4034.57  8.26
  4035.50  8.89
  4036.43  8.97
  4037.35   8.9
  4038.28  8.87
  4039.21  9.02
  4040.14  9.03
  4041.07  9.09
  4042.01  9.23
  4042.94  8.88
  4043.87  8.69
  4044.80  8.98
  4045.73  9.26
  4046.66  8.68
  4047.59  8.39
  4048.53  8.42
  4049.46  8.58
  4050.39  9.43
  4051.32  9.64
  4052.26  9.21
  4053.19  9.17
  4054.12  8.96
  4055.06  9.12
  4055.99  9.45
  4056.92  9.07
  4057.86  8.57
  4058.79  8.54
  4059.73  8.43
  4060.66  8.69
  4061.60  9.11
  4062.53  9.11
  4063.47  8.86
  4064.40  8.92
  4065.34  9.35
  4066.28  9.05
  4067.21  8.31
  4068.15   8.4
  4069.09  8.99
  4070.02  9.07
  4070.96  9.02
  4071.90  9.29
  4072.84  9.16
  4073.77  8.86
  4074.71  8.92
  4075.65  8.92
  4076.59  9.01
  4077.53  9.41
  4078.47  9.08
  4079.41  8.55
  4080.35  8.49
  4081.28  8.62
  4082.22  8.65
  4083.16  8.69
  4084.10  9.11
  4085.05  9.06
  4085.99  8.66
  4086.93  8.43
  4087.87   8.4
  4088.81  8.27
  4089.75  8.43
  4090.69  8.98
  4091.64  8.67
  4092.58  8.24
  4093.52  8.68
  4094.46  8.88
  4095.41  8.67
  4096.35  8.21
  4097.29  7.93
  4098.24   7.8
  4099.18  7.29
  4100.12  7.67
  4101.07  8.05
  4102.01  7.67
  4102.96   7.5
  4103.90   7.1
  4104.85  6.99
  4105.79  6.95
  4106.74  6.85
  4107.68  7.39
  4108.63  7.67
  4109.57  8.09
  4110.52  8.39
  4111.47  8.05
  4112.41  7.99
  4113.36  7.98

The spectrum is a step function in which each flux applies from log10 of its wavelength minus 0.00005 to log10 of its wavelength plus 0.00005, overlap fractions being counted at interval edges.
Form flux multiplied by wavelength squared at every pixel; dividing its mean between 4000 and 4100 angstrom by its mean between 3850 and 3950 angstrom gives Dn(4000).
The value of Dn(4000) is 1.24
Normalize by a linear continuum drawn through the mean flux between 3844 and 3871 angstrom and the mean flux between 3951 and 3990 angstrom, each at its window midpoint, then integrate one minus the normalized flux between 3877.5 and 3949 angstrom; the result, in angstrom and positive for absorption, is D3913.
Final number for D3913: 3.3 angstrom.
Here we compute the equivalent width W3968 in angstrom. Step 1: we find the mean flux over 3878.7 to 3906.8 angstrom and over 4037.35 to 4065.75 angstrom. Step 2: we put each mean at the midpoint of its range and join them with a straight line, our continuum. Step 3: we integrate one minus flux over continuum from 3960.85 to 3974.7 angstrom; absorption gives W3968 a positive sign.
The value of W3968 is 3.2 angstrom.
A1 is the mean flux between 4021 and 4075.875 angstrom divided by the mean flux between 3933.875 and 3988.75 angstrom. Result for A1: 1.23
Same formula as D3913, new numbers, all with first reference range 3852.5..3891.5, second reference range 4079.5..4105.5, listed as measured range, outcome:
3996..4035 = -3.2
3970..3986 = 2.7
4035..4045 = -1.0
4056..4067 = -0.9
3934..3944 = 1.7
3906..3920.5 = -0.6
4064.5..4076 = -1.0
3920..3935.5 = 1.3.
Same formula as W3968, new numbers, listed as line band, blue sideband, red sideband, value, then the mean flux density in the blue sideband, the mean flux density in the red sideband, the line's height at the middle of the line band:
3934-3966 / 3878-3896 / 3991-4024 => 1.29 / 6.68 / 8.85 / 7.82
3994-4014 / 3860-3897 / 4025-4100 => -1.06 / 7.59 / 8.75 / 8.38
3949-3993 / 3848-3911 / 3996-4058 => 5.34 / 7.77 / 8.86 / 8.44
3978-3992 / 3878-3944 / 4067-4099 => -0.42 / 7.34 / 8.69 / 7.92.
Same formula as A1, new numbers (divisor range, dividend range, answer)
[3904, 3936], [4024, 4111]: 1.11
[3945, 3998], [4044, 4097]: 1.16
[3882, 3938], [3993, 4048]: 1.20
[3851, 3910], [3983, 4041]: 1.13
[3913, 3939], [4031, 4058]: 1.20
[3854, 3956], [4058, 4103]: 1.12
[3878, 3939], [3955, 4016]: 1.07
